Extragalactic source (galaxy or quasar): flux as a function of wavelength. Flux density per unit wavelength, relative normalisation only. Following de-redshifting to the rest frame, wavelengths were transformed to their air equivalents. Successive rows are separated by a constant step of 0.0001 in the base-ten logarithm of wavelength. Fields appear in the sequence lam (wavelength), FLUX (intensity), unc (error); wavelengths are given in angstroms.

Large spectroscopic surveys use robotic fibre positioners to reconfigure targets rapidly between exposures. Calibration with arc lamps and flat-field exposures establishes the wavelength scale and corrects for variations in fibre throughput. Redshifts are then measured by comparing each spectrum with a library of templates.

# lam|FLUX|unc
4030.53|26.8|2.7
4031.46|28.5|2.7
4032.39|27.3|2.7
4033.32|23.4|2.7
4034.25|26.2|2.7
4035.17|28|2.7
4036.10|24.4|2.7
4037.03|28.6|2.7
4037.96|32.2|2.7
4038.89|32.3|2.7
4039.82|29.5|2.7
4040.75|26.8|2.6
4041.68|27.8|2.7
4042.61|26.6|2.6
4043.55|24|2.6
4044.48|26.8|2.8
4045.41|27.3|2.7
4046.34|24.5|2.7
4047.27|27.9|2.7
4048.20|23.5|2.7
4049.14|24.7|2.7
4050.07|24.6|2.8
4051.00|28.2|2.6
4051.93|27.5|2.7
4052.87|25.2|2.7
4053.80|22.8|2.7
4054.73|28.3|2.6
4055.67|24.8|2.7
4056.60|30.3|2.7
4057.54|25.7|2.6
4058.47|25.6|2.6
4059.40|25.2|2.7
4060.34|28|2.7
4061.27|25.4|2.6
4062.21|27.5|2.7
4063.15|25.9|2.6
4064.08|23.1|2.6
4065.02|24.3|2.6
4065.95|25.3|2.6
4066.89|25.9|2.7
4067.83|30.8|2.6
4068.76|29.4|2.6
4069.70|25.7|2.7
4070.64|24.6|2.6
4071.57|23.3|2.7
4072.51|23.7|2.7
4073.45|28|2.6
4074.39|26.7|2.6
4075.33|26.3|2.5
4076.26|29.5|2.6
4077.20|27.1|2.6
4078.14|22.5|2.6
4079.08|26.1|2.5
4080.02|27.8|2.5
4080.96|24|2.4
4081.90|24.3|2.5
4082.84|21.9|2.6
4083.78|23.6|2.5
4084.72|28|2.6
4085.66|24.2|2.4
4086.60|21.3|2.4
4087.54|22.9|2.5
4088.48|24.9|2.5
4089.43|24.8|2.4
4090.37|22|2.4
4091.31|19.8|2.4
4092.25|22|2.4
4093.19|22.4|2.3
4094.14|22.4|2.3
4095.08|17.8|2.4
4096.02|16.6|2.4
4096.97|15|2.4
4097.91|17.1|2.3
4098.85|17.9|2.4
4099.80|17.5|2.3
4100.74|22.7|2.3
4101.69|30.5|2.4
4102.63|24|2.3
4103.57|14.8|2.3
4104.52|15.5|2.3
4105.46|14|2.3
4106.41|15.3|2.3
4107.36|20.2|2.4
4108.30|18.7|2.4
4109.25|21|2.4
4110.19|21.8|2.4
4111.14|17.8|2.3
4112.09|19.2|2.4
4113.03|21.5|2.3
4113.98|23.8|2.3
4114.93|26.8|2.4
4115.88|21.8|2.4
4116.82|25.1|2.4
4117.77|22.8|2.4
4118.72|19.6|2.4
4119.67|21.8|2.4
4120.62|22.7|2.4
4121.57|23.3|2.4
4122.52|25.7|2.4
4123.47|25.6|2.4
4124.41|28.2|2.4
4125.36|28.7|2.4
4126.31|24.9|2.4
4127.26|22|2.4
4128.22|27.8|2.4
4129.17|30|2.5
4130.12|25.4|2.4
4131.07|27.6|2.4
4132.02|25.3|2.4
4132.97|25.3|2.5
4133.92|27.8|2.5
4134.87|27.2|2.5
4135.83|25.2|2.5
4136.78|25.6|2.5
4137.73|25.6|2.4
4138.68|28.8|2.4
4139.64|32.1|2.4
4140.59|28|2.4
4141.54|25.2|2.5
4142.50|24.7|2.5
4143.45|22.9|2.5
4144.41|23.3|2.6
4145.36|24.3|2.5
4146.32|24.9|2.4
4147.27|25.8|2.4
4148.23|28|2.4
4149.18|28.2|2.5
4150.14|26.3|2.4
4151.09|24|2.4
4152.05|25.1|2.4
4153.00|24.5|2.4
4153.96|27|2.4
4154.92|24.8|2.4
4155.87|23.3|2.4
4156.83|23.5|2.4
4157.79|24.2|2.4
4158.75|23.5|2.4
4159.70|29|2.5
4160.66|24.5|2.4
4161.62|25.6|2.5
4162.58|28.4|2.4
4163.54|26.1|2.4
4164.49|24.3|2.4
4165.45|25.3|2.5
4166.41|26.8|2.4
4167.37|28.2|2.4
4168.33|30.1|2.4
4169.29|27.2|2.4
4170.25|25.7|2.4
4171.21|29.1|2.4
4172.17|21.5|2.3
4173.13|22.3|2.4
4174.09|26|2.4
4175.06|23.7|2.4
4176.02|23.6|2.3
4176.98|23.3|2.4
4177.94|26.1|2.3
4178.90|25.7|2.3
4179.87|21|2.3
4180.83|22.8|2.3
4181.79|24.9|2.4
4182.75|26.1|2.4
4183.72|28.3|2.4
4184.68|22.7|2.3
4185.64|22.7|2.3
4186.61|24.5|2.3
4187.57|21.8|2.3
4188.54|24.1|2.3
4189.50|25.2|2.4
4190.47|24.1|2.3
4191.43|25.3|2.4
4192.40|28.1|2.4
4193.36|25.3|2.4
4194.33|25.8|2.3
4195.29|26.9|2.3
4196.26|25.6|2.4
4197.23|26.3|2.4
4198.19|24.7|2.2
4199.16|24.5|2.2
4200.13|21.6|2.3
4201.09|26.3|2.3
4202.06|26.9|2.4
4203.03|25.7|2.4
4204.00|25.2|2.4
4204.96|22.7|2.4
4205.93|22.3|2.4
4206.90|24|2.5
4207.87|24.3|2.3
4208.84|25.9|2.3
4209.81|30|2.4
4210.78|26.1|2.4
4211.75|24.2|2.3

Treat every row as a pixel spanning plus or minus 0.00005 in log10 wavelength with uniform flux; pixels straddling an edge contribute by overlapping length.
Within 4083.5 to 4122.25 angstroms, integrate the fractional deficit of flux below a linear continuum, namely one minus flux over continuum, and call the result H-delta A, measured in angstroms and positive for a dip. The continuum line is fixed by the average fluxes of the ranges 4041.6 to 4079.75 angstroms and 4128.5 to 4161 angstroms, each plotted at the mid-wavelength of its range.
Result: 7.31 angstroms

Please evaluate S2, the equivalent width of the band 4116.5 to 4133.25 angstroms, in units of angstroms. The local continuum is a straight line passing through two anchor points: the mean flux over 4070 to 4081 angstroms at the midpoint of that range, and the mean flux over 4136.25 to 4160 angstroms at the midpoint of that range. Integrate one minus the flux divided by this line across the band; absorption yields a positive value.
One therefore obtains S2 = 0.42 angstroms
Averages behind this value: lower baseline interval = 25.9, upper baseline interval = 25.7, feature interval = 25.1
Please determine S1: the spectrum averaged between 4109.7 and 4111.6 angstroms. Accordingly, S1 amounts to 19.9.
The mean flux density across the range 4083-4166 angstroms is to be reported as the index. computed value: 23.7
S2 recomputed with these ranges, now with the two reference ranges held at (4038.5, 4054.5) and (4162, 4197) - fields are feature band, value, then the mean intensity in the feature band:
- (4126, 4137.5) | -0.2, 26.2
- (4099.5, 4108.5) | 2.3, 19.4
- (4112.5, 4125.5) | 0.9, 24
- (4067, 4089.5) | 0.6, 25.5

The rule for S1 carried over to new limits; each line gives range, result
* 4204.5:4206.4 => 22.5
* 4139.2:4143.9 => 26.6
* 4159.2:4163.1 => 26.8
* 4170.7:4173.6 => 24.3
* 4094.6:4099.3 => 16.9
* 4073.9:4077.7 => 27.4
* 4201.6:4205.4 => 25.2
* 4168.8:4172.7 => 25.9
